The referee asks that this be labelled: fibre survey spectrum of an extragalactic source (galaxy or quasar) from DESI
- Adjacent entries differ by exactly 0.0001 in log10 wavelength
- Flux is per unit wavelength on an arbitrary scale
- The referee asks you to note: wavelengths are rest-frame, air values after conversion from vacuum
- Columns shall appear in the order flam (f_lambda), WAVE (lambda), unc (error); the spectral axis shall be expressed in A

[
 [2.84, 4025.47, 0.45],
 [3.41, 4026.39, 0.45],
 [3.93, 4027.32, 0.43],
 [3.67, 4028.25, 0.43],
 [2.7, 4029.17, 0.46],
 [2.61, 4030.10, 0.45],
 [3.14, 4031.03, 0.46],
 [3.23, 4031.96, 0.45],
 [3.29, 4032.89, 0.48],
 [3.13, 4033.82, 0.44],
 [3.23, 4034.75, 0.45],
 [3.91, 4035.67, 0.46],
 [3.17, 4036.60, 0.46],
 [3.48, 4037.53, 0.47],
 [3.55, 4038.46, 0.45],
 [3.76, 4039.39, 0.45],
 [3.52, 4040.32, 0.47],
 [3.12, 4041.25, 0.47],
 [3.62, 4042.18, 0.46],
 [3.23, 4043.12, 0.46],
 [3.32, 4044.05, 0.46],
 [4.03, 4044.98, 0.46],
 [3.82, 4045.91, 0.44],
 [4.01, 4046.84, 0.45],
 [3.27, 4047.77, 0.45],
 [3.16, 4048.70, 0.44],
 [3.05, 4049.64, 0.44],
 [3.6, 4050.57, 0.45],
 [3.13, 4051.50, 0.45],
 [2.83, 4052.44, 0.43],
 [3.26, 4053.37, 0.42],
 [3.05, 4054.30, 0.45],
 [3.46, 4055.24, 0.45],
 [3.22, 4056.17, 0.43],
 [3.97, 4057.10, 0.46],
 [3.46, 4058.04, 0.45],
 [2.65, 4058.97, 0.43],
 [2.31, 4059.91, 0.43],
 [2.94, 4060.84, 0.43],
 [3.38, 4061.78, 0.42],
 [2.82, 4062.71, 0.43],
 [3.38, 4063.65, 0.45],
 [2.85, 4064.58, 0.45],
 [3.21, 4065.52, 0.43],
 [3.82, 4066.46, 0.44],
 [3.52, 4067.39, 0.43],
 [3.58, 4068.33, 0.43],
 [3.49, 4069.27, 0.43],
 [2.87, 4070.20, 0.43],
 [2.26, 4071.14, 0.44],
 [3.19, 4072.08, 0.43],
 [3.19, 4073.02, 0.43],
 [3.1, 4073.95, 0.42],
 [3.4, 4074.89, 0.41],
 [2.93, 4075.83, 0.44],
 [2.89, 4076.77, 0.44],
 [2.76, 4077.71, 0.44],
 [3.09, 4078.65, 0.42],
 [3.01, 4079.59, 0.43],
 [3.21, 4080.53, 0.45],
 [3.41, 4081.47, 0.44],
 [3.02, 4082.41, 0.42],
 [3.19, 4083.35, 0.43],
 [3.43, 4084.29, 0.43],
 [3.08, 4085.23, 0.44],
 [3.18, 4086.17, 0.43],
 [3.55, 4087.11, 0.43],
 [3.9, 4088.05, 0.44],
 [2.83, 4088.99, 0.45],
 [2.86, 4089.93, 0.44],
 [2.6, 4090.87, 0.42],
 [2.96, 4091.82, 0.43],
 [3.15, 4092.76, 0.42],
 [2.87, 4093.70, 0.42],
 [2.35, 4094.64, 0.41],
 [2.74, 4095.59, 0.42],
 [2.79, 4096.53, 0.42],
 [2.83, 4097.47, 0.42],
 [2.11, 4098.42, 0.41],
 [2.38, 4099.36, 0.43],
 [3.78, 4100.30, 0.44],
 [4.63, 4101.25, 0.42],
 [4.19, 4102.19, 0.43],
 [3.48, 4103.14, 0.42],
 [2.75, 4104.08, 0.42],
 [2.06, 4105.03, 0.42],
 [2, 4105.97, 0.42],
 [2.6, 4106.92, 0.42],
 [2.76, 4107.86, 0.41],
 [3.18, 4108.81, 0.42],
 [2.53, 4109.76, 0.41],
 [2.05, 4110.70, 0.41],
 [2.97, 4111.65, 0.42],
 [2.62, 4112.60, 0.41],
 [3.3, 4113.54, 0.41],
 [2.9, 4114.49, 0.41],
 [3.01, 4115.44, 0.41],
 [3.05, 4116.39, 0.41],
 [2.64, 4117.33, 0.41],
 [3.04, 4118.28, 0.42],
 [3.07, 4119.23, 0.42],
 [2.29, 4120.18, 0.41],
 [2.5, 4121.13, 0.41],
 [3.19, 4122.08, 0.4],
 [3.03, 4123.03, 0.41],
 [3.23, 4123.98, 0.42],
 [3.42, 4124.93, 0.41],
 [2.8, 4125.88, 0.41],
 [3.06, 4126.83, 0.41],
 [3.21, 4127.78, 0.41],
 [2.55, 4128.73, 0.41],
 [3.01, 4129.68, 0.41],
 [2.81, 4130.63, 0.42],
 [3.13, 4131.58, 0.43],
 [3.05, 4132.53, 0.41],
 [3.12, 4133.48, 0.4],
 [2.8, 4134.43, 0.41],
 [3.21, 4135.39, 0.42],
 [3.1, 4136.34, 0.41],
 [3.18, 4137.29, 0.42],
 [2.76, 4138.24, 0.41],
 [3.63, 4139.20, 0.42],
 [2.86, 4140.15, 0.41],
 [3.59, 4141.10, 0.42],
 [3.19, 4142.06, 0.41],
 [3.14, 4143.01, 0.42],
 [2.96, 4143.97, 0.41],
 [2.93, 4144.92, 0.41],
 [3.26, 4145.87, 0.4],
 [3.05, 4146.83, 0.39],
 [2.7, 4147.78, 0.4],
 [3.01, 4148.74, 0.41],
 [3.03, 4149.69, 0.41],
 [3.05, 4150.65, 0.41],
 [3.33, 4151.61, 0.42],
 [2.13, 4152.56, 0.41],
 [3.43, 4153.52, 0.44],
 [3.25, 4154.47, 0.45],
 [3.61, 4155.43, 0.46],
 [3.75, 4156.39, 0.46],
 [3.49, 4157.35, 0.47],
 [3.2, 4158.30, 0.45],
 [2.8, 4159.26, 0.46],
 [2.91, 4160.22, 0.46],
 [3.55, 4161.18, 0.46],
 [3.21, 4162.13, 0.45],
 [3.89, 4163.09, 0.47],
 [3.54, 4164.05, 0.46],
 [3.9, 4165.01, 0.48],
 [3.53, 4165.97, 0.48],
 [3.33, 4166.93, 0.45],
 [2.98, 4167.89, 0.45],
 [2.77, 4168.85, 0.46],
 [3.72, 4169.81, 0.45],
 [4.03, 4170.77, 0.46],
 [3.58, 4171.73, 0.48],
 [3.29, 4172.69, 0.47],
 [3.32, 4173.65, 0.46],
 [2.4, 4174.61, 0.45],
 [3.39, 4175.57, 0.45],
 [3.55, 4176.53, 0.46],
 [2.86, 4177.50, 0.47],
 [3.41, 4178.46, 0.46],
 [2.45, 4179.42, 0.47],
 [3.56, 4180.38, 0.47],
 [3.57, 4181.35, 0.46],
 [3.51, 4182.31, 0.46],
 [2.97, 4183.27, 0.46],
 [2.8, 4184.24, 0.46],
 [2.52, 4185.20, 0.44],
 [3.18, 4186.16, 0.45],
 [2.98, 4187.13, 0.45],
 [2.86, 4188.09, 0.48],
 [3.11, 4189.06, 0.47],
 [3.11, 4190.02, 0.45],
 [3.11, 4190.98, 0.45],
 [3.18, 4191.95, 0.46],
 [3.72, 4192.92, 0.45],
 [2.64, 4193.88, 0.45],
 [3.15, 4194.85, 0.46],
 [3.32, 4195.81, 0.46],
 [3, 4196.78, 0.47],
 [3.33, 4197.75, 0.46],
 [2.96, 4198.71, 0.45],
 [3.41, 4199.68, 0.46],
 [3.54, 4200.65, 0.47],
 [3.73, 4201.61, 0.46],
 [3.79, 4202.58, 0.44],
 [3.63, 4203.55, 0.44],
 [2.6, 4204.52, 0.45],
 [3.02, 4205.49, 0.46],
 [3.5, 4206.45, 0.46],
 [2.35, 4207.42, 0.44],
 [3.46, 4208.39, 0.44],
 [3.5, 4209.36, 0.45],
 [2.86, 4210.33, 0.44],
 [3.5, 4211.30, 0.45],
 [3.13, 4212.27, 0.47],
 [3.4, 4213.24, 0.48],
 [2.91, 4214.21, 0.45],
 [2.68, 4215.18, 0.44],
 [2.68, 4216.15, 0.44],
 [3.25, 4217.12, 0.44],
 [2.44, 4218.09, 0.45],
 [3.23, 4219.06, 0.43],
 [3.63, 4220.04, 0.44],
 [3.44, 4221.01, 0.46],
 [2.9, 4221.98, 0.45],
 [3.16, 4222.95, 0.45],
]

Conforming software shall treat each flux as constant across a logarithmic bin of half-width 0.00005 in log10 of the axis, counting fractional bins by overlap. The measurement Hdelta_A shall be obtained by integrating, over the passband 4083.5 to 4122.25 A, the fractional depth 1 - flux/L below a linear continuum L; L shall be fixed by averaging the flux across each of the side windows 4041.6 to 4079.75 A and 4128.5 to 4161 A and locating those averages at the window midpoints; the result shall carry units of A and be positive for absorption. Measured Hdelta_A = 2.8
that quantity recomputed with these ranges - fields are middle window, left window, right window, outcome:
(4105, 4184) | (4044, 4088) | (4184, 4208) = 2.2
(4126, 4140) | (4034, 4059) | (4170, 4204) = 1.1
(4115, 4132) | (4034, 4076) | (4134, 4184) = 1.6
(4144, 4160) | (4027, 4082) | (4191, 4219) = 0.4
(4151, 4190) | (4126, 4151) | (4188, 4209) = -1.3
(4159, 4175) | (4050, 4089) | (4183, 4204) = -0.8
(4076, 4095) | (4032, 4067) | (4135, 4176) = 1.3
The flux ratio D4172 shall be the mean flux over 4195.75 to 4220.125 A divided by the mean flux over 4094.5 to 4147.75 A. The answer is 1.07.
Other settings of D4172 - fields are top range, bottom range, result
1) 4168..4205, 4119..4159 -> 1.04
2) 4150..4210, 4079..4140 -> 1.08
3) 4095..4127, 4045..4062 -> 0.89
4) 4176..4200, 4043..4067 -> 0.95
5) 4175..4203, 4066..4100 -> 1.05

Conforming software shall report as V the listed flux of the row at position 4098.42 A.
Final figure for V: 2.11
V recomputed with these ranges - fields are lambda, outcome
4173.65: 3.32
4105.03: 2.06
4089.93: 2.86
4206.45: 3.5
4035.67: 3.91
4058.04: 3.46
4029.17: 2.7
